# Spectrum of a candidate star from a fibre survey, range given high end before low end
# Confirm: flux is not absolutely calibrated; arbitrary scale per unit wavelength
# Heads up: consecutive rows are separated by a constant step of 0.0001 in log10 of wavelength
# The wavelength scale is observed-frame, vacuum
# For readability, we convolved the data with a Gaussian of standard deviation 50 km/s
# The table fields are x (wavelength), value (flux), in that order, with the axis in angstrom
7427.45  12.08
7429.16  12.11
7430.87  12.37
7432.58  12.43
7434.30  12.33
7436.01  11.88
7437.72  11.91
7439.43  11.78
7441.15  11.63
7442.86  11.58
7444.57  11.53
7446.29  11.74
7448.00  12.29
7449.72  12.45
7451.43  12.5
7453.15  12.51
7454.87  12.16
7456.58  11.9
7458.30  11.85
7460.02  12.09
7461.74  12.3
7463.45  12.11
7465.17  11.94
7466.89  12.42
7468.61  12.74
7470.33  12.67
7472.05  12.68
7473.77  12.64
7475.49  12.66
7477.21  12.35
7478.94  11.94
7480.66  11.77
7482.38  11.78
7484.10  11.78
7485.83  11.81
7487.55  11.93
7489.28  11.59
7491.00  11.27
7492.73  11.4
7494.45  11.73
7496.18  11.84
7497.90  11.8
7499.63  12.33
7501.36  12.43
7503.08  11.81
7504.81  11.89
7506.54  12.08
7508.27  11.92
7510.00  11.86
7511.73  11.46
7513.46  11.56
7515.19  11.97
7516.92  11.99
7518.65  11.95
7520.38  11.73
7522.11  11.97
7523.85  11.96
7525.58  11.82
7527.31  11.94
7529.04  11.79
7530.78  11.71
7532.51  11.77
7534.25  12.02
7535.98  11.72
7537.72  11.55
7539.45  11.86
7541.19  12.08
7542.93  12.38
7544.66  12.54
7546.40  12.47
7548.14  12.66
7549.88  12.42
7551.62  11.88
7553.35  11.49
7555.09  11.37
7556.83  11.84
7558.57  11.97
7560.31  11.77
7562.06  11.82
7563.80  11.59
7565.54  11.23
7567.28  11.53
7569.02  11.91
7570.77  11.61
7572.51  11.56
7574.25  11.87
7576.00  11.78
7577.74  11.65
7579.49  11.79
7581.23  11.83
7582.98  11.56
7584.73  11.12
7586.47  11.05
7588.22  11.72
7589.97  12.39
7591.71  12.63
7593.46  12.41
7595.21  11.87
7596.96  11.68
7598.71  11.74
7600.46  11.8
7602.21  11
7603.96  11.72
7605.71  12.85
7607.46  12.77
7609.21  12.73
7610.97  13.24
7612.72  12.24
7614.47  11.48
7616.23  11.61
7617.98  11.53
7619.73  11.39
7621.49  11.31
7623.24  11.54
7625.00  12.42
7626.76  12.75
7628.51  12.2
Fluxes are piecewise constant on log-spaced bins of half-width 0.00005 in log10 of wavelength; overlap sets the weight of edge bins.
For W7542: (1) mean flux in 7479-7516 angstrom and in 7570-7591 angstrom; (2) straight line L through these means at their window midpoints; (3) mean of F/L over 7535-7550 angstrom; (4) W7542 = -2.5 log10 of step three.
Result -0.04 mag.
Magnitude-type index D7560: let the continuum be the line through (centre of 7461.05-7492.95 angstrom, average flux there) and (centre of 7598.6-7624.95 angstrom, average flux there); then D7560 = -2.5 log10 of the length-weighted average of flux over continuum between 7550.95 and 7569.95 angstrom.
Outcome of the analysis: 0.03 mag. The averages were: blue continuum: 12.1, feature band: 11.7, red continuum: 12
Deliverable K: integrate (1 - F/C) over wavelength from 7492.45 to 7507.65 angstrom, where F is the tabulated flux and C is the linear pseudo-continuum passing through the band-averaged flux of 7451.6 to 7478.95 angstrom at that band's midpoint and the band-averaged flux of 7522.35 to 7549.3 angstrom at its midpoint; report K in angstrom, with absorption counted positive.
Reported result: 0.3 angstrom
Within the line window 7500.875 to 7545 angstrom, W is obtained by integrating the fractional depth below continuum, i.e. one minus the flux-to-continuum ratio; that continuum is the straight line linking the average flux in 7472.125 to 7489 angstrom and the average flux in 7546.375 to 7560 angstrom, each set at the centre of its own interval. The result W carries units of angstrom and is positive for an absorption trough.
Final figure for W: 0.4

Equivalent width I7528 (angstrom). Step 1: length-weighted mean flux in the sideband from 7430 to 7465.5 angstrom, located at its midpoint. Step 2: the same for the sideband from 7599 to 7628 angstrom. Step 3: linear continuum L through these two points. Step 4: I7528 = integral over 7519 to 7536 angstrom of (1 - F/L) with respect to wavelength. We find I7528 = 0.3 angstrom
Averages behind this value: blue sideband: 12.1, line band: 11.9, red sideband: 12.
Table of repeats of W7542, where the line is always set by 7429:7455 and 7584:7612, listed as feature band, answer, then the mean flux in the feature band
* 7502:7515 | 0.022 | 11.8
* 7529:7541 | 0.025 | 11.8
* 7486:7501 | 0.027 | 11.8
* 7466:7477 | -0.049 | 12.6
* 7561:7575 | 0.038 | 11.6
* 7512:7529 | 0.018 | 11.9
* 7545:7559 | 0.002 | 12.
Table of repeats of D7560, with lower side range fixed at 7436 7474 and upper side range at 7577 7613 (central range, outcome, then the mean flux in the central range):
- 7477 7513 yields 0.024 mag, 11.8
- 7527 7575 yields 0.015 mag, 11.9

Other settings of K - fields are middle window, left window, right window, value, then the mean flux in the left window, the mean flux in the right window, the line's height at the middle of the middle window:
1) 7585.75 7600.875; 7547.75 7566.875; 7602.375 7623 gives 0.0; 11.8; 12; 11.9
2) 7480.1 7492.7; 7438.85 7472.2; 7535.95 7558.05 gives 0.4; 12.1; 12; 12.1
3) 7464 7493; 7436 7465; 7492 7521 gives -0.4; 12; 11.9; 11.9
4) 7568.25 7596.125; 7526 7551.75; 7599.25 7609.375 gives 0.7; 12.1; 12.1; 12.1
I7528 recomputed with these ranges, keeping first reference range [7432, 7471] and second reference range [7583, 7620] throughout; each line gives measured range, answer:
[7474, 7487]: 0.0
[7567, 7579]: 0.3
